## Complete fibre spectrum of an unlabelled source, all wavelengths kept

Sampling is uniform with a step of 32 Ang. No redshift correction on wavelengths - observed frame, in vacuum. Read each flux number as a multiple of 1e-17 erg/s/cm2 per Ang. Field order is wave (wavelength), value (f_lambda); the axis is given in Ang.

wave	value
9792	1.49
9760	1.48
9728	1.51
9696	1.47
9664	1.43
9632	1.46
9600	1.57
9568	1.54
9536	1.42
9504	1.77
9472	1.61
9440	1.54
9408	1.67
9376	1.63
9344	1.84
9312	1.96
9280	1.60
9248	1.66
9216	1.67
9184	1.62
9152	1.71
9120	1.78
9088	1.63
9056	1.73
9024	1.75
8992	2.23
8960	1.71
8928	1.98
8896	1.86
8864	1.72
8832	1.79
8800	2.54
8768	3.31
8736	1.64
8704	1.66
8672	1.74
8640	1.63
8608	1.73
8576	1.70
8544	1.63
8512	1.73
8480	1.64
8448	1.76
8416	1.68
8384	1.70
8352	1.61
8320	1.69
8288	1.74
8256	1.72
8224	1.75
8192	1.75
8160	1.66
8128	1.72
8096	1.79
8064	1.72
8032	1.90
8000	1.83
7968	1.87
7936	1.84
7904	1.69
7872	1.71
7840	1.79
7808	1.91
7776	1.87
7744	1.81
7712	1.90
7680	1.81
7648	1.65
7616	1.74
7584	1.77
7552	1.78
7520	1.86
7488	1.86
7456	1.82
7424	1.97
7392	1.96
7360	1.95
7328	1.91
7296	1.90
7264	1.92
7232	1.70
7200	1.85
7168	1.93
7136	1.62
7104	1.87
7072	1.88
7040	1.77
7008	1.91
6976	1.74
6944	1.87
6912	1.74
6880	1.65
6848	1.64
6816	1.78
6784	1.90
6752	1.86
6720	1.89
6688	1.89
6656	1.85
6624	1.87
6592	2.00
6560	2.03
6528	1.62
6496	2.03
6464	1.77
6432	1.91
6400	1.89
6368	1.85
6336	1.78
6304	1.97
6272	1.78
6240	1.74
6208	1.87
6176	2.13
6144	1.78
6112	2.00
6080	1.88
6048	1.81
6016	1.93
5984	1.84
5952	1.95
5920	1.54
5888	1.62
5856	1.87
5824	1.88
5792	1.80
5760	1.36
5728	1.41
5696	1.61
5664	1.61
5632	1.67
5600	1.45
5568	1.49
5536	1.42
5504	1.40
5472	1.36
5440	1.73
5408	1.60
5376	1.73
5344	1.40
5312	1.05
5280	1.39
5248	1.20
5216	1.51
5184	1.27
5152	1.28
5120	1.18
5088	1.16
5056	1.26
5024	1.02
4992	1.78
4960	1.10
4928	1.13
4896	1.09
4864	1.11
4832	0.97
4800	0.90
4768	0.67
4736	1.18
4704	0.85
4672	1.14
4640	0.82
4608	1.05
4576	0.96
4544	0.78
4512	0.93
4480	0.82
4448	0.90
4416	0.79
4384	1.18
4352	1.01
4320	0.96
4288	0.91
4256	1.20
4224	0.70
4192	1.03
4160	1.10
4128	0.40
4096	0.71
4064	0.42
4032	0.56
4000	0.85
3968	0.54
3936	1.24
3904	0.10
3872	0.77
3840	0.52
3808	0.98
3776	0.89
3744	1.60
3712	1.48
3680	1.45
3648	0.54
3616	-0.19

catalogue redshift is 0.338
